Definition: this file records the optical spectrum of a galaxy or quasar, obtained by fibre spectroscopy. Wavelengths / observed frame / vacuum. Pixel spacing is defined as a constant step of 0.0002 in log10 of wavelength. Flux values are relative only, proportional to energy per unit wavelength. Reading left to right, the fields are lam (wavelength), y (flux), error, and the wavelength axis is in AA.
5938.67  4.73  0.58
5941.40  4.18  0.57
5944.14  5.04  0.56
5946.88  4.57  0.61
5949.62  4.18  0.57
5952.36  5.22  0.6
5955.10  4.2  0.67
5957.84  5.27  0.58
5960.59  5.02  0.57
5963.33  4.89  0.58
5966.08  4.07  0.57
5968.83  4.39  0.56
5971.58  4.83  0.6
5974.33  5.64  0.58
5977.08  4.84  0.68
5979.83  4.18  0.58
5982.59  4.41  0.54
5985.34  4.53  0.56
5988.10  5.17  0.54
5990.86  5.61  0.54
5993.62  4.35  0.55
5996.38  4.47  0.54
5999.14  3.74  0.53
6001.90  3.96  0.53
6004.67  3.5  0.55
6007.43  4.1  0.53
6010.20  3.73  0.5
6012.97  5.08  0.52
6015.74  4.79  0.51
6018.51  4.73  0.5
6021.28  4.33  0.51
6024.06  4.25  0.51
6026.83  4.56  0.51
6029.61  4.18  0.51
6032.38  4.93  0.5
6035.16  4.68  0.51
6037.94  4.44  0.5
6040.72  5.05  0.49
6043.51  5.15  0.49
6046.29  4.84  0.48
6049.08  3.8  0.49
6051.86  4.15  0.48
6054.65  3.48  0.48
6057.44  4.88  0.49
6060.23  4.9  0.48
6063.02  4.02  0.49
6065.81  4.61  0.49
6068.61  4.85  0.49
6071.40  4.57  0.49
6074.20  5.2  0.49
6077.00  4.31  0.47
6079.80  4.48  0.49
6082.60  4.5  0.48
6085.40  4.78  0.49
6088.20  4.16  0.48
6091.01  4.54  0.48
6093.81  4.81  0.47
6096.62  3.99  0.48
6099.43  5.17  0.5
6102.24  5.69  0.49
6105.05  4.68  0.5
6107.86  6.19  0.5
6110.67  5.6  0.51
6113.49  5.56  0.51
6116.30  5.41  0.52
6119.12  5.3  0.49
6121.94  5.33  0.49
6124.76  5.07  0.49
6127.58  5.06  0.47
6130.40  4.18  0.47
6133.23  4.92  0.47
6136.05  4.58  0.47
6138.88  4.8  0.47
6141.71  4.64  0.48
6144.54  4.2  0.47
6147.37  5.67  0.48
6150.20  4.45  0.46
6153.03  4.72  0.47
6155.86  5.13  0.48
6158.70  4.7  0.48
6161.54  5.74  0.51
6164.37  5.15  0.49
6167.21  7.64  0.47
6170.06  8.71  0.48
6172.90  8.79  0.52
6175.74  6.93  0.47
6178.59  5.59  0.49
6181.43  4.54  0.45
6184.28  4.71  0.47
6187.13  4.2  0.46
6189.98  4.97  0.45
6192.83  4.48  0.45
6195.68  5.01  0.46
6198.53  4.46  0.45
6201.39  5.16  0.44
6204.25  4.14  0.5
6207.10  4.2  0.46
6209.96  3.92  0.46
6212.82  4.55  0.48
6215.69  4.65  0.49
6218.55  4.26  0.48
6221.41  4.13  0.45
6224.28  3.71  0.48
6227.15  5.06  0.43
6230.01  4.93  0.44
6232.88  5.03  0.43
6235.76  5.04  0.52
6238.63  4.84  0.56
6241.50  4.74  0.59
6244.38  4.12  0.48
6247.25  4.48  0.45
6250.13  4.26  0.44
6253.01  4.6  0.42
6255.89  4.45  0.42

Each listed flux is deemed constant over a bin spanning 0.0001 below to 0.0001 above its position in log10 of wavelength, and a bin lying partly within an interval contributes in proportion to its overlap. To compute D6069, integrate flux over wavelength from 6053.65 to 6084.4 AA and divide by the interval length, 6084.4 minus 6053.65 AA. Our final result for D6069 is 4.54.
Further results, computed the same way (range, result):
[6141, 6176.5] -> 5.89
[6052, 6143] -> 4.81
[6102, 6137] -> 5.19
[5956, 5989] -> 4.76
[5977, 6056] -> 4.44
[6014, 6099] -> 4.54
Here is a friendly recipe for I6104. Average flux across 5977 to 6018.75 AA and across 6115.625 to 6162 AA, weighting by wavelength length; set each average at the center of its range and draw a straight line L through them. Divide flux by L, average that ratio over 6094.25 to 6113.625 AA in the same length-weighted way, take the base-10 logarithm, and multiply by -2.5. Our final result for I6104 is -0.094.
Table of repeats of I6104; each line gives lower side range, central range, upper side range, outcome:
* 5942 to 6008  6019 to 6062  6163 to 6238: 0.057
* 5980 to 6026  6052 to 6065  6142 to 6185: 0.134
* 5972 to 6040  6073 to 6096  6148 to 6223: 0.056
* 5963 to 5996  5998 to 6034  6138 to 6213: 0.124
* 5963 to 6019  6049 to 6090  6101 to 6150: 0.090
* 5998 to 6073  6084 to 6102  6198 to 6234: -0.050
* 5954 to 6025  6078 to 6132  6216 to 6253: -0.096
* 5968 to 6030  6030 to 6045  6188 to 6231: -0.072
